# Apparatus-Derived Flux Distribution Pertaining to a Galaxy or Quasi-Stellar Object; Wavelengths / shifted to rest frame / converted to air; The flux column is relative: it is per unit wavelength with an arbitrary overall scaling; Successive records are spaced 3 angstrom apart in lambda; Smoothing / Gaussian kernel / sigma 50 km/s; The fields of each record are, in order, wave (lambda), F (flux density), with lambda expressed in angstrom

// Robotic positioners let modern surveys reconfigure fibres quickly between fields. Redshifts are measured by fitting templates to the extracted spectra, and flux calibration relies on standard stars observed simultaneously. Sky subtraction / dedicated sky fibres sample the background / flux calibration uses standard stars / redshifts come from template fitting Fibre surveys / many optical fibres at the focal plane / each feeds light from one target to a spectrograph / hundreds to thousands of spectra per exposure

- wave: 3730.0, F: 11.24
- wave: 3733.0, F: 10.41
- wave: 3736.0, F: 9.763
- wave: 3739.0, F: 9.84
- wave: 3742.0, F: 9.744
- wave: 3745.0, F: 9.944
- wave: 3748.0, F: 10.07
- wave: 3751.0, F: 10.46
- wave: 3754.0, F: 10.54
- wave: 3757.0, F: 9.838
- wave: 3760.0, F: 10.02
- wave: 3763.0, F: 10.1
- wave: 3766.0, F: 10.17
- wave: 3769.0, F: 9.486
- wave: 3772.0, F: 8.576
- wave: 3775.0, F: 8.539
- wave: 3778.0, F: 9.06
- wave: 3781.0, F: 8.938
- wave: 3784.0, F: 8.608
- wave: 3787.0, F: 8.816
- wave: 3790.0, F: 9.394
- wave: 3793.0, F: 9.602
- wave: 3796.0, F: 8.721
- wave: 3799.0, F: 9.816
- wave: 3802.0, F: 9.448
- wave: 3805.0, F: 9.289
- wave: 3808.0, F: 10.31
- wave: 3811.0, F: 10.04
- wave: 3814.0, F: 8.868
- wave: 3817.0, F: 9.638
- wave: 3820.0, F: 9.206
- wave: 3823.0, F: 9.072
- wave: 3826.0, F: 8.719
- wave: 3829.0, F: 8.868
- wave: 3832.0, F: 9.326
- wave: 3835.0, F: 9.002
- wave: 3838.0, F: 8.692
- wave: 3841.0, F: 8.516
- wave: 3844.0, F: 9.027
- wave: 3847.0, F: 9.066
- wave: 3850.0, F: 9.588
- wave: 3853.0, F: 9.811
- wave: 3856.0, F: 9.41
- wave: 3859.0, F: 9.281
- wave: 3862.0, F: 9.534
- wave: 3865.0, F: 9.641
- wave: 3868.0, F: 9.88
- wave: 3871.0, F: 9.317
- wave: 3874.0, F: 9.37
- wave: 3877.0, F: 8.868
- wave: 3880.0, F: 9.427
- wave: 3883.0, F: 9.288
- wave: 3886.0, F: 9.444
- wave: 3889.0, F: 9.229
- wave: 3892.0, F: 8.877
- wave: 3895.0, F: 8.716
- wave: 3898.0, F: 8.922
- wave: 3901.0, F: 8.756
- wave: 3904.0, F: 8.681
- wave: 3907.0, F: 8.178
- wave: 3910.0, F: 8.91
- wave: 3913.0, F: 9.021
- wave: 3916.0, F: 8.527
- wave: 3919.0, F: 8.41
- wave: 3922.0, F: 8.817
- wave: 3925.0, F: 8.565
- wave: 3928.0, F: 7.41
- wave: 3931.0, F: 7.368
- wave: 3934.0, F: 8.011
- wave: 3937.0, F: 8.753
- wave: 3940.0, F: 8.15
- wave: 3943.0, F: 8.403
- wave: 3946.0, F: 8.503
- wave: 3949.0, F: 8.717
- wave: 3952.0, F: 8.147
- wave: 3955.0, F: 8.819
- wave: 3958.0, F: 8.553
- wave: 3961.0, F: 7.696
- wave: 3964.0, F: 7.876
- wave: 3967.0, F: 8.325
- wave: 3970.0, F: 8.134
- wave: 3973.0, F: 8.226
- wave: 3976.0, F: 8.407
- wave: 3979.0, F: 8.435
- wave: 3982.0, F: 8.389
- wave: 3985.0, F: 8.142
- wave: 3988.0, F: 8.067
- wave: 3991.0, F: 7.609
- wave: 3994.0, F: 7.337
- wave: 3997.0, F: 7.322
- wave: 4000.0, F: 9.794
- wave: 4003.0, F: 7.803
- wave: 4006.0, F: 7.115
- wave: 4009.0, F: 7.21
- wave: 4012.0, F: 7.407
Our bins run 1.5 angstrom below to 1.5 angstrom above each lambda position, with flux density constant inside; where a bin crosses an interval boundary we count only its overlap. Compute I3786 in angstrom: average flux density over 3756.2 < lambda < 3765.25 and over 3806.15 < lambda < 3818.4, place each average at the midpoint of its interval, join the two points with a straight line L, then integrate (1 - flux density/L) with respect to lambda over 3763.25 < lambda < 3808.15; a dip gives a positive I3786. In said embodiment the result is 2.81 angstrom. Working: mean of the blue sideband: 10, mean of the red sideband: 9.7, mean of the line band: 9.24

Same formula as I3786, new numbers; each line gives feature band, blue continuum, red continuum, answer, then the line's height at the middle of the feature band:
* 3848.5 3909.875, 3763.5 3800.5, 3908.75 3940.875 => -4.2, 8.62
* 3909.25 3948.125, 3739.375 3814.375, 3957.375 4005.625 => 0.5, 8.47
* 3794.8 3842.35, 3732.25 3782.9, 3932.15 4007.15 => 0.3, 9.28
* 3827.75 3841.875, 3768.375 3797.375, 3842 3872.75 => 0.6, 9.29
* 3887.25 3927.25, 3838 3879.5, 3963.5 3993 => 0.6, 8.84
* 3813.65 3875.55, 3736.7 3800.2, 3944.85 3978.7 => -1.3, 9.06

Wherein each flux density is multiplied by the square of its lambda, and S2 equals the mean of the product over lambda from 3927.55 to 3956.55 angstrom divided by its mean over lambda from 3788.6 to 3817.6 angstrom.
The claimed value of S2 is 0.93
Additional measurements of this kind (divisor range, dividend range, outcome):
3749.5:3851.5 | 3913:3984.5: 0.96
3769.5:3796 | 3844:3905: 1.08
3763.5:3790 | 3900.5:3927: 1.02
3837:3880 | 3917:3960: 0.93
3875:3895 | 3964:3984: 0.95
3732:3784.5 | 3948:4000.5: 0.95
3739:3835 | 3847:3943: 1.00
